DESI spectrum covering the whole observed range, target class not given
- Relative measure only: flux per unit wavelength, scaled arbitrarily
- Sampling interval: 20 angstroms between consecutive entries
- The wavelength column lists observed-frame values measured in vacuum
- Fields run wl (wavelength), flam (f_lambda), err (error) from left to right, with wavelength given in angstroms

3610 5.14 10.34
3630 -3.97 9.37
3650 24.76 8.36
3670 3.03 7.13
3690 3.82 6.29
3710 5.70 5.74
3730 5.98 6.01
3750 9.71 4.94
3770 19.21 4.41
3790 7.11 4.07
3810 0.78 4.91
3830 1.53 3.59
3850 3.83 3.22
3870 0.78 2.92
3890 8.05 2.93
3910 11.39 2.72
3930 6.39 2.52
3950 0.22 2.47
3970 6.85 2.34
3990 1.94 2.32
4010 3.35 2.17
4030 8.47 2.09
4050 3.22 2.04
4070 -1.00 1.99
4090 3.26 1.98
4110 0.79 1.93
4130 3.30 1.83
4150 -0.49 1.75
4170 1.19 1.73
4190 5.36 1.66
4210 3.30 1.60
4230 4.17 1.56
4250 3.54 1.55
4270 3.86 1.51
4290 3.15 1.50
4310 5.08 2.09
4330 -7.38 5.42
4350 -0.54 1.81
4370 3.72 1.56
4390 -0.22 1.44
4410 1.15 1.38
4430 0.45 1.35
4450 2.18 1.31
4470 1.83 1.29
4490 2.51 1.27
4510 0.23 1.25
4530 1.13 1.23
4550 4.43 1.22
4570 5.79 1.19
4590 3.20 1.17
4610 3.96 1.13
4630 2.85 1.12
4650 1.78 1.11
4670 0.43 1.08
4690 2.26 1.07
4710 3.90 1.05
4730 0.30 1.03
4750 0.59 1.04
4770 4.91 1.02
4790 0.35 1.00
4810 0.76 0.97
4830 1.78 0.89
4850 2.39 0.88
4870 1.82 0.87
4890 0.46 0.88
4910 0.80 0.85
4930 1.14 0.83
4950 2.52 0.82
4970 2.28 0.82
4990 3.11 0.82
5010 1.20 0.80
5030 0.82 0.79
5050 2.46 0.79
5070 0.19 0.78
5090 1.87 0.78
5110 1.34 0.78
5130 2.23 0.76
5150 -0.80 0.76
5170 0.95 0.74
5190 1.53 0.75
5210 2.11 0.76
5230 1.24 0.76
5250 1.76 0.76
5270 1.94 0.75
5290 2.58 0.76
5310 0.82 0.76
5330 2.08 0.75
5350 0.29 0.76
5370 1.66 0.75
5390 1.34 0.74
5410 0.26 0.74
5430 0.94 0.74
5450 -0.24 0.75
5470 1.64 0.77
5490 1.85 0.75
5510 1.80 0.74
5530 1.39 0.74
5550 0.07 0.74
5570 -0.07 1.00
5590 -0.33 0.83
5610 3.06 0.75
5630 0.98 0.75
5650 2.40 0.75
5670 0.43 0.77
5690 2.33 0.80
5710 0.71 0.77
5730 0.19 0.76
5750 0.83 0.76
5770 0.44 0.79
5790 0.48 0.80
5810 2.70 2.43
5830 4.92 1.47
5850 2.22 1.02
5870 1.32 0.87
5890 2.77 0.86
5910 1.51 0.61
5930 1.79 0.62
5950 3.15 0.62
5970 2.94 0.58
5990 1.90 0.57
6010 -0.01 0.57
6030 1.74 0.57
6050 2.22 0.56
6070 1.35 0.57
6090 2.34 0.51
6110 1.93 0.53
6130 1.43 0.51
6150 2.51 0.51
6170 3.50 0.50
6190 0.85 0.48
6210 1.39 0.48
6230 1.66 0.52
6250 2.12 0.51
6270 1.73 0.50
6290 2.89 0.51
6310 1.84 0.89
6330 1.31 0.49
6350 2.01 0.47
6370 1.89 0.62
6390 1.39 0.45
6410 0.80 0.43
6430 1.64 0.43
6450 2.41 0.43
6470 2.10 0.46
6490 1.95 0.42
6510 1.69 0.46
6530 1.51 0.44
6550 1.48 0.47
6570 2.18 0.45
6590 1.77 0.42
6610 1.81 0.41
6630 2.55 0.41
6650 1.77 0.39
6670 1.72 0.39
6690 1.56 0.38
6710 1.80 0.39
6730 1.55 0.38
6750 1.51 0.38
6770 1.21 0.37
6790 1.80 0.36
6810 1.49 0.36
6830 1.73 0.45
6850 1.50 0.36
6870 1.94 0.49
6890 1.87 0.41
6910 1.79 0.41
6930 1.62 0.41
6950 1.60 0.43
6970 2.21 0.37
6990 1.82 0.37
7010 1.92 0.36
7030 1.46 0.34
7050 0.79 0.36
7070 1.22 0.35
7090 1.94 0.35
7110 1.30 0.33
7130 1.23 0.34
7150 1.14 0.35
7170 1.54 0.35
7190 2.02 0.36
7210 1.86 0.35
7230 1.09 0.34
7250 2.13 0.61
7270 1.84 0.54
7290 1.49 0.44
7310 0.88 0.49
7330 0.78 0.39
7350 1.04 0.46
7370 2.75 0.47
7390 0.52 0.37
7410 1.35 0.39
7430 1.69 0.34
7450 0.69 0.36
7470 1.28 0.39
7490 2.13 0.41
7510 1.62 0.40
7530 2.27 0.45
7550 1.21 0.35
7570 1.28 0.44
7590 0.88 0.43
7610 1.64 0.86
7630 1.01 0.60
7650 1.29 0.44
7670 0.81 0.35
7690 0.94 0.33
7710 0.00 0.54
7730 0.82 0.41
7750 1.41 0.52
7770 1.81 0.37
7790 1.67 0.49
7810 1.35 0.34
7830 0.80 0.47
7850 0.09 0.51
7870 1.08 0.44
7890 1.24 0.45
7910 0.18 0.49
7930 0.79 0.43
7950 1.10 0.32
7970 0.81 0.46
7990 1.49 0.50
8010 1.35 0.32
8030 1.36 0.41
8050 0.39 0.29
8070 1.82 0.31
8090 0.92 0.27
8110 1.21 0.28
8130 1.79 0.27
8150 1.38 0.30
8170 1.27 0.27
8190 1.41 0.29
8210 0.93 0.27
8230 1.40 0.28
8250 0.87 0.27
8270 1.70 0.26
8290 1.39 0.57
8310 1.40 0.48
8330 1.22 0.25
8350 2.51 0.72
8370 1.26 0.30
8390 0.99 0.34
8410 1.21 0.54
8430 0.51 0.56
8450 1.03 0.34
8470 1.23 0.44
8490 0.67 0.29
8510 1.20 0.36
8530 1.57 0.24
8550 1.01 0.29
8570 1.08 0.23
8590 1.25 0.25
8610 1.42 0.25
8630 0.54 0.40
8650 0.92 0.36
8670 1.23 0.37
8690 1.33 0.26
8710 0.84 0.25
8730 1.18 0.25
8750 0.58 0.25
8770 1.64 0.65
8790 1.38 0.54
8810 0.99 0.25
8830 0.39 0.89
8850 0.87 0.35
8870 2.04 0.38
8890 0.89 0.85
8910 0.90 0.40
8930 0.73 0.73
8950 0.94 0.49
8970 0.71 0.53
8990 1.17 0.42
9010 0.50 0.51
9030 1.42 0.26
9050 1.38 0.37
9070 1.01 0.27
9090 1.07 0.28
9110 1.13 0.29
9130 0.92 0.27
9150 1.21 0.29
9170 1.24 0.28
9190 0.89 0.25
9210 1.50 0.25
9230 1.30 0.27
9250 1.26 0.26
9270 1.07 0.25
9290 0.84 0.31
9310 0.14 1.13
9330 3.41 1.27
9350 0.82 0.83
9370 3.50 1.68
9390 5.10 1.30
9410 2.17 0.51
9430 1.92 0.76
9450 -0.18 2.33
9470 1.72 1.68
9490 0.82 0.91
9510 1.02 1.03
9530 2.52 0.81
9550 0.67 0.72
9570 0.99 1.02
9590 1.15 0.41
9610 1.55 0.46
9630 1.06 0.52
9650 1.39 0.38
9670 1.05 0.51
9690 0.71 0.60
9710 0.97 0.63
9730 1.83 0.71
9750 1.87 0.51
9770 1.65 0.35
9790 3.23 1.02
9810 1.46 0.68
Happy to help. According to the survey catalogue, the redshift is 1.517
